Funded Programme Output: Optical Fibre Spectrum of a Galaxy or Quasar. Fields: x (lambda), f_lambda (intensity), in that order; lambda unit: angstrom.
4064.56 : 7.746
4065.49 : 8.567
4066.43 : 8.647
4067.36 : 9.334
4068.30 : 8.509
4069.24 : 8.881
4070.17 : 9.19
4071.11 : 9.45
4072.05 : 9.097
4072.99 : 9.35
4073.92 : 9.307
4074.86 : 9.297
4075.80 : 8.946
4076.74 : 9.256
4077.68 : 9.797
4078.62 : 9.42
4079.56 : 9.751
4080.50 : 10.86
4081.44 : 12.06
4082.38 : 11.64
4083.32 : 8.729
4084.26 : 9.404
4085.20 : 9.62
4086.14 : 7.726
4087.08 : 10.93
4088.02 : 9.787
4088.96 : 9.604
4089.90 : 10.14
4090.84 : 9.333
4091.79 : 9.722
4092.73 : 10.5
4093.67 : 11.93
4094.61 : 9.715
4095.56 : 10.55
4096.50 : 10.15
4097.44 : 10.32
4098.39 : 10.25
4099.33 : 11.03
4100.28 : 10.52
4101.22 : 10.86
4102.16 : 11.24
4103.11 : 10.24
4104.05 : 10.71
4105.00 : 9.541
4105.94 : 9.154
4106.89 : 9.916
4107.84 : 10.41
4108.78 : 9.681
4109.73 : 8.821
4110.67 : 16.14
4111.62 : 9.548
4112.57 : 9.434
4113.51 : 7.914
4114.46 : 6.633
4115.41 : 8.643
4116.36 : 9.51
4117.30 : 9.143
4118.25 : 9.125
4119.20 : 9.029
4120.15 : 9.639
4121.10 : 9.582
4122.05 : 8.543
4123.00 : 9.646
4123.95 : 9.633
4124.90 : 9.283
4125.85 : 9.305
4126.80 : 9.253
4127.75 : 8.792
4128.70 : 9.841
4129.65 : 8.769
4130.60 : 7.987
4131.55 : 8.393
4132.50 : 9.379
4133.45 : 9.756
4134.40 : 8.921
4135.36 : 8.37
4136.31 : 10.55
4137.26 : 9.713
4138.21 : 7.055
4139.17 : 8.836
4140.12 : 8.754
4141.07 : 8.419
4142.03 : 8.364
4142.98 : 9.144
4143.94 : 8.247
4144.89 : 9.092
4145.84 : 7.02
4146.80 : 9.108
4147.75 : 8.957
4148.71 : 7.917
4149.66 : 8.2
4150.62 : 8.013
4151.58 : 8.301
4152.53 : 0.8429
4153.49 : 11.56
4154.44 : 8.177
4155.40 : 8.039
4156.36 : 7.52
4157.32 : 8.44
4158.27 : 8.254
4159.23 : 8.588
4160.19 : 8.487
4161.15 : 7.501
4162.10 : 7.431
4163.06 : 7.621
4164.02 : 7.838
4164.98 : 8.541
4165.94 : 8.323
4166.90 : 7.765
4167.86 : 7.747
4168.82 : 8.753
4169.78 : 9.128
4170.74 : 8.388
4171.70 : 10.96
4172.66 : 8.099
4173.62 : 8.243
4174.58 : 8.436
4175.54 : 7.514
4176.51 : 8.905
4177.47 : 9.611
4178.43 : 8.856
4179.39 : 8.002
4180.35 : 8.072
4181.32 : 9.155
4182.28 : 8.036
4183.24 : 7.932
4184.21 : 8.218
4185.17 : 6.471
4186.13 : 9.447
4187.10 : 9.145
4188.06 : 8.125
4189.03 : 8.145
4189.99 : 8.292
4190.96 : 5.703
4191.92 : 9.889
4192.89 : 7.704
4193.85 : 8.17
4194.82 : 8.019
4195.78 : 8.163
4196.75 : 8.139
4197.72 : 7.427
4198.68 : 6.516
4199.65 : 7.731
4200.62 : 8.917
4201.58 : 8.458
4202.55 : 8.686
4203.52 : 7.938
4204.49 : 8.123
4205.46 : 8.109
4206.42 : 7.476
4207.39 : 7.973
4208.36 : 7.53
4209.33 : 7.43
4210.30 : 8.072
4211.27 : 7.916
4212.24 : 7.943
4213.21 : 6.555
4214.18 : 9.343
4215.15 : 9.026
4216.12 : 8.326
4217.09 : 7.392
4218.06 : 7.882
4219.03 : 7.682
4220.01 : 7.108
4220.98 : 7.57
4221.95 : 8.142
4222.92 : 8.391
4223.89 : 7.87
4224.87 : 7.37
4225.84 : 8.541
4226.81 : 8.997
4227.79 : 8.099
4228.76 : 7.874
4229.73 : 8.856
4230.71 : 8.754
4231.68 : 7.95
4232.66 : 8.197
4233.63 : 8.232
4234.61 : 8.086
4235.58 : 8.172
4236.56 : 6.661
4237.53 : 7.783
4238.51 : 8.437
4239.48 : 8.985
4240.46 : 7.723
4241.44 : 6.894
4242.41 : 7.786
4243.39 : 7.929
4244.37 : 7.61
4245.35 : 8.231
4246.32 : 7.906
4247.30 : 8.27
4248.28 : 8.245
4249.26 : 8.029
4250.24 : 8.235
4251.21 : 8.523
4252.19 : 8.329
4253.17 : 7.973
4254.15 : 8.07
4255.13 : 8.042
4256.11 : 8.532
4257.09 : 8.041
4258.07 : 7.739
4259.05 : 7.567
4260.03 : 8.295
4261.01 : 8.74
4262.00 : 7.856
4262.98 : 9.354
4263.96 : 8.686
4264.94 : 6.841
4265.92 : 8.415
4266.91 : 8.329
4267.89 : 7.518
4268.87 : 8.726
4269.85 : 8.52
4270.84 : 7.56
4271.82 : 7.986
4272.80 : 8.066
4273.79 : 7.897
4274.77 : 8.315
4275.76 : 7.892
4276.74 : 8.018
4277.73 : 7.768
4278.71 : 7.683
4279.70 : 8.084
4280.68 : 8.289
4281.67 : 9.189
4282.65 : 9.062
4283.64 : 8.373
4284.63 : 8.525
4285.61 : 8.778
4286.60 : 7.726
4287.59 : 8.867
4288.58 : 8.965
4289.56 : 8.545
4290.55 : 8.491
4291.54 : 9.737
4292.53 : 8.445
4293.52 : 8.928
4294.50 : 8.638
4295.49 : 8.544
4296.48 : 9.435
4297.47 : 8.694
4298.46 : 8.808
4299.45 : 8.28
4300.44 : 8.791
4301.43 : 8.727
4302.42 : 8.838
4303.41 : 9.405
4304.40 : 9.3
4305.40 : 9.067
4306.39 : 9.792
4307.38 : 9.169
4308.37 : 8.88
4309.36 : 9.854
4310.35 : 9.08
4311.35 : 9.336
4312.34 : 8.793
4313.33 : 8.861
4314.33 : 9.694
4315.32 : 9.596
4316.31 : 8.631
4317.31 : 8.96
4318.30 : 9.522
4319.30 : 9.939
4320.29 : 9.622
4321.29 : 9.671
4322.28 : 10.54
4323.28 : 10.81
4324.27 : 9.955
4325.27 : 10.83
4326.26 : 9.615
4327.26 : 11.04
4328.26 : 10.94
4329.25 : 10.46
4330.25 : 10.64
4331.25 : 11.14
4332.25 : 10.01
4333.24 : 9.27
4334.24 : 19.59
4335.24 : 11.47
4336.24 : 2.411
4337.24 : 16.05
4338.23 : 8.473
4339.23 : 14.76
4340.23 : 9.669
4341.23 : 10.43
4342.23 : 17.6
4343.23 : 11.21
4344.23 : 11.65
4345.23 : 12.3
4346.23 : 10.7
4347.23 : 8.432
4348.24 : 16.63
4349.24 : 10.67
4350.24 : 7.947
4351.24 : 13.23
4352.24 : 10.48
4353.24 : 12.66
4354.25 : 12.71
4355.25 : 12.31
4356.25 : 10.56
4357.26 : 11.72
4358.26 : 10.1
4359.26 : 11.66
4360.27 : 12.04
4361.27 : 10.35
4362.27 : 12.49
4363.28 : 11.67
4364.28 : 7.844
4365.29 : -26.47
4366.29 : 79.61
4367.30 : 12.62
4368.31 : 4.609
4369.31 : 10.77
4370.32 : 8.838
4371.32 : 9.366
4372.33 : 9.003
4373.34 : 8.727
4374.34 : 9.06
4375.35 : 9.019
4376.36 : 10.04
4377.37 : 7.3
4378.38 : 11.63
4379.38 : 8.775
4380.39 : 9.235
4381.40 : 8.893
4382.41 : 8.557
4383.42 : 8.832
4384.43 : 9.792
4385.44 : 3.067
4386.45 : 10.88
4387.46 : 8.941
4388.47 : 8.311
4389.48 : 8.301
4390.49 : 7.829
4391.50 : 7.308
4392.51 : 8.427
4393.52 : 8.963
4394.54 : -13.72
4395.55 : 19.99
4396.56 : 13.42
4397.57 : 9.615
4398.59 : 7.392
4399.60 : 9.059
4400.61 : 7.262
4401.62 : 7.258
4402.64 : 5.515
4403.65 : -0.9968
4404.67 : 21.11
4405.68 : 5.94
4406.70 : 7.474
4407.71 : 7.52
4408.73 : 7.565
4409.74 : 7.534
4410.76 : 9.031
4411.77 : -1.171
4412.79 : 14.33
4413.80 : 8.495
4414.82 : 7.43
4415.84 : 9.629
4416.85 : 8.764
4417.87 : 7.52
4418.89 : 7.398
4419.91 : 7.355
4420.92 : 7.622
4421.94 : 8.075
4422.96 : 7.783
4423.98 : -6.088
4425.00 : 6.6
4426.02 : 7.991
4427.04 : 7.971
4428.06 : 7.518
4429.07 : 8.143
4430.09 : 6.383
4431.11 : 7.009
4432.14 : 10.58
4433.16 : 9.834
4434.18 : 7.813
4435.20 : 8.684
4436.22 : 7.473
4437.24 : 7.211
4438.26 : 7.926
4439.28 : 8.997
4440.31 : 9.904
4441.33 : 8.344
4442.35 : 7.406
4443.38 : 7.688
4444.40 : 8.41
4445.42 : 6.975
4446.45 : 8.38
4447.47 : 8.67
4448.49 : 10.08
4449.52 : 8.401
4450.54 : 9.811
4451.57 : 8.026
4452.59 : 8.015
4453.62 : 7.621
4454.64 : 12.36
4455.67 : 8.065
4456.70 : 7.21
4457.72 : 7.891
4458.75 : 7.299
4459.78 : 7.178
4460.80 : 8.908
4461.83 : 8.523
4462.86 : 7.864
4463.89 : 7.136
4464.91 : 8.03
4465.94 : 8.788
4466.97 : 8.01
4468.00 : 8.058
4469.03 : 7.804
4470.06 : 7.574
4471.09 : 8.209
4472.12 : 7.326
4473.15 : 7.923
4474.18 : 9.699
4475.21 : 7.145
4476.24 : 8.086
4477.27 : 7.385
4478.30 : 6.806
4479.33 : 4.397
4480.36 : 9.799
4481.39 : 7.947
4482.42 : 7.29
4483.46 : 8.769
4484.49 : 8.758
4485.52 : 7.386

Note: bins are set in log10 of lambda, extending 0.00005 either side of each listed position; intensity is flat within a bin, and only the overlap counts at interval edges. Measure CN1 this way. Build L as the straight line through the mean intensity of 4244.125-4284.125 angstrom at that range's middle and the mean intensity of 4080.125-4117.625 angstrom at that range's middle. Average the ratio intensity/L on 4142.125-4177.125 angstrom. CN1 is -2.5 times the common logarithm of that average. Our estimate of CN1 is 0.14 mag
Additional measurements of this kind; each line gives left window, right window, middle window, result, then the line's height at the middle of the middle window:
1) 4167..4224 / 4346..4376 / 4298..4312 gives 0.15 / 10.5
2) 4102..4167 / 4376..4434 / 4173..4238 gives 0.06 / 8.57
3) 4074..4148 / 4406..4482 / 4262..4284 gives 0.07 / 8.71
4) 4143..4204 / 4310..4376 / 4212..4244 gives 0.14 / 9.12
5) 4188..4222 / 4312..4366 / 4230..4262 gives 0.08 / 8.71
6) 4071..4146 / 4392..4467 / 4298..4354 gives -0.23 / 8.4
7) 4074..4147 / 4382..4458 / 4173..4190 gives 0.10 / 9.17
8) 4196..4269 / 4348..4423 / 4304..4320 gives -0.06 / 8.77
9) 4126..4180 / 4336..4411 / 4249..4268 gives 0.13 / 9.2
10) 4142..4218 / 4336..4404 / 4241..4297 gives 0.10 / 9.06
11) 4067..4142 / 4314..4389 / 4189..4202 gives 0.25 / 10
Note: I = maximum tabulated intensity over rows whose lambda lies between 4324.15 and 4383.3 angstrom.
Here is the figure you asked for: 79.61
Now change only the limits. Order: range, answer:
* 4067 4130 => 16.14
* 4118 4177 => 11.56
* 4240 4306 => 9.737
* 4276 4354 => 19.59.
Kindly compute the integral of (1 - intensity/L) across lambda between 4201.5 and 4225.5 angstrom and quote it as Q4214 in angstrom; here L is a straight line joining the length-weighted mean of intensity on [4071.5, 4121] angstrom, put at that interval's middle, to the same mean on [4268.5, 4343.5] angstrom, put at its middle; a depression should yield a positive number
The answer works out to 4.3 angstrom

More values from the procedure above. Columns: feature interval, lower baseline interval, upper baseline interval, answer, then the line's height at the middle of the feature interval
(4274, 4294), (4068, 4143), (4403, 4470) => 0.45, 8.67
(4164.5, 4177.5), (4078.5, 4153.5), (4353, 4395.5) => 1.28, 9.5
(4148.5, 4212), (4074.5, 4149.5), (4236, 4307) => 6.39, 9.02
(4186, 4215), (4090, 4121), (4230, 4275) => 2.41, 8.76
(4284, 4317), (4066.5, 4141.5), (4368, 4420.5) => -1.16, 8.64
